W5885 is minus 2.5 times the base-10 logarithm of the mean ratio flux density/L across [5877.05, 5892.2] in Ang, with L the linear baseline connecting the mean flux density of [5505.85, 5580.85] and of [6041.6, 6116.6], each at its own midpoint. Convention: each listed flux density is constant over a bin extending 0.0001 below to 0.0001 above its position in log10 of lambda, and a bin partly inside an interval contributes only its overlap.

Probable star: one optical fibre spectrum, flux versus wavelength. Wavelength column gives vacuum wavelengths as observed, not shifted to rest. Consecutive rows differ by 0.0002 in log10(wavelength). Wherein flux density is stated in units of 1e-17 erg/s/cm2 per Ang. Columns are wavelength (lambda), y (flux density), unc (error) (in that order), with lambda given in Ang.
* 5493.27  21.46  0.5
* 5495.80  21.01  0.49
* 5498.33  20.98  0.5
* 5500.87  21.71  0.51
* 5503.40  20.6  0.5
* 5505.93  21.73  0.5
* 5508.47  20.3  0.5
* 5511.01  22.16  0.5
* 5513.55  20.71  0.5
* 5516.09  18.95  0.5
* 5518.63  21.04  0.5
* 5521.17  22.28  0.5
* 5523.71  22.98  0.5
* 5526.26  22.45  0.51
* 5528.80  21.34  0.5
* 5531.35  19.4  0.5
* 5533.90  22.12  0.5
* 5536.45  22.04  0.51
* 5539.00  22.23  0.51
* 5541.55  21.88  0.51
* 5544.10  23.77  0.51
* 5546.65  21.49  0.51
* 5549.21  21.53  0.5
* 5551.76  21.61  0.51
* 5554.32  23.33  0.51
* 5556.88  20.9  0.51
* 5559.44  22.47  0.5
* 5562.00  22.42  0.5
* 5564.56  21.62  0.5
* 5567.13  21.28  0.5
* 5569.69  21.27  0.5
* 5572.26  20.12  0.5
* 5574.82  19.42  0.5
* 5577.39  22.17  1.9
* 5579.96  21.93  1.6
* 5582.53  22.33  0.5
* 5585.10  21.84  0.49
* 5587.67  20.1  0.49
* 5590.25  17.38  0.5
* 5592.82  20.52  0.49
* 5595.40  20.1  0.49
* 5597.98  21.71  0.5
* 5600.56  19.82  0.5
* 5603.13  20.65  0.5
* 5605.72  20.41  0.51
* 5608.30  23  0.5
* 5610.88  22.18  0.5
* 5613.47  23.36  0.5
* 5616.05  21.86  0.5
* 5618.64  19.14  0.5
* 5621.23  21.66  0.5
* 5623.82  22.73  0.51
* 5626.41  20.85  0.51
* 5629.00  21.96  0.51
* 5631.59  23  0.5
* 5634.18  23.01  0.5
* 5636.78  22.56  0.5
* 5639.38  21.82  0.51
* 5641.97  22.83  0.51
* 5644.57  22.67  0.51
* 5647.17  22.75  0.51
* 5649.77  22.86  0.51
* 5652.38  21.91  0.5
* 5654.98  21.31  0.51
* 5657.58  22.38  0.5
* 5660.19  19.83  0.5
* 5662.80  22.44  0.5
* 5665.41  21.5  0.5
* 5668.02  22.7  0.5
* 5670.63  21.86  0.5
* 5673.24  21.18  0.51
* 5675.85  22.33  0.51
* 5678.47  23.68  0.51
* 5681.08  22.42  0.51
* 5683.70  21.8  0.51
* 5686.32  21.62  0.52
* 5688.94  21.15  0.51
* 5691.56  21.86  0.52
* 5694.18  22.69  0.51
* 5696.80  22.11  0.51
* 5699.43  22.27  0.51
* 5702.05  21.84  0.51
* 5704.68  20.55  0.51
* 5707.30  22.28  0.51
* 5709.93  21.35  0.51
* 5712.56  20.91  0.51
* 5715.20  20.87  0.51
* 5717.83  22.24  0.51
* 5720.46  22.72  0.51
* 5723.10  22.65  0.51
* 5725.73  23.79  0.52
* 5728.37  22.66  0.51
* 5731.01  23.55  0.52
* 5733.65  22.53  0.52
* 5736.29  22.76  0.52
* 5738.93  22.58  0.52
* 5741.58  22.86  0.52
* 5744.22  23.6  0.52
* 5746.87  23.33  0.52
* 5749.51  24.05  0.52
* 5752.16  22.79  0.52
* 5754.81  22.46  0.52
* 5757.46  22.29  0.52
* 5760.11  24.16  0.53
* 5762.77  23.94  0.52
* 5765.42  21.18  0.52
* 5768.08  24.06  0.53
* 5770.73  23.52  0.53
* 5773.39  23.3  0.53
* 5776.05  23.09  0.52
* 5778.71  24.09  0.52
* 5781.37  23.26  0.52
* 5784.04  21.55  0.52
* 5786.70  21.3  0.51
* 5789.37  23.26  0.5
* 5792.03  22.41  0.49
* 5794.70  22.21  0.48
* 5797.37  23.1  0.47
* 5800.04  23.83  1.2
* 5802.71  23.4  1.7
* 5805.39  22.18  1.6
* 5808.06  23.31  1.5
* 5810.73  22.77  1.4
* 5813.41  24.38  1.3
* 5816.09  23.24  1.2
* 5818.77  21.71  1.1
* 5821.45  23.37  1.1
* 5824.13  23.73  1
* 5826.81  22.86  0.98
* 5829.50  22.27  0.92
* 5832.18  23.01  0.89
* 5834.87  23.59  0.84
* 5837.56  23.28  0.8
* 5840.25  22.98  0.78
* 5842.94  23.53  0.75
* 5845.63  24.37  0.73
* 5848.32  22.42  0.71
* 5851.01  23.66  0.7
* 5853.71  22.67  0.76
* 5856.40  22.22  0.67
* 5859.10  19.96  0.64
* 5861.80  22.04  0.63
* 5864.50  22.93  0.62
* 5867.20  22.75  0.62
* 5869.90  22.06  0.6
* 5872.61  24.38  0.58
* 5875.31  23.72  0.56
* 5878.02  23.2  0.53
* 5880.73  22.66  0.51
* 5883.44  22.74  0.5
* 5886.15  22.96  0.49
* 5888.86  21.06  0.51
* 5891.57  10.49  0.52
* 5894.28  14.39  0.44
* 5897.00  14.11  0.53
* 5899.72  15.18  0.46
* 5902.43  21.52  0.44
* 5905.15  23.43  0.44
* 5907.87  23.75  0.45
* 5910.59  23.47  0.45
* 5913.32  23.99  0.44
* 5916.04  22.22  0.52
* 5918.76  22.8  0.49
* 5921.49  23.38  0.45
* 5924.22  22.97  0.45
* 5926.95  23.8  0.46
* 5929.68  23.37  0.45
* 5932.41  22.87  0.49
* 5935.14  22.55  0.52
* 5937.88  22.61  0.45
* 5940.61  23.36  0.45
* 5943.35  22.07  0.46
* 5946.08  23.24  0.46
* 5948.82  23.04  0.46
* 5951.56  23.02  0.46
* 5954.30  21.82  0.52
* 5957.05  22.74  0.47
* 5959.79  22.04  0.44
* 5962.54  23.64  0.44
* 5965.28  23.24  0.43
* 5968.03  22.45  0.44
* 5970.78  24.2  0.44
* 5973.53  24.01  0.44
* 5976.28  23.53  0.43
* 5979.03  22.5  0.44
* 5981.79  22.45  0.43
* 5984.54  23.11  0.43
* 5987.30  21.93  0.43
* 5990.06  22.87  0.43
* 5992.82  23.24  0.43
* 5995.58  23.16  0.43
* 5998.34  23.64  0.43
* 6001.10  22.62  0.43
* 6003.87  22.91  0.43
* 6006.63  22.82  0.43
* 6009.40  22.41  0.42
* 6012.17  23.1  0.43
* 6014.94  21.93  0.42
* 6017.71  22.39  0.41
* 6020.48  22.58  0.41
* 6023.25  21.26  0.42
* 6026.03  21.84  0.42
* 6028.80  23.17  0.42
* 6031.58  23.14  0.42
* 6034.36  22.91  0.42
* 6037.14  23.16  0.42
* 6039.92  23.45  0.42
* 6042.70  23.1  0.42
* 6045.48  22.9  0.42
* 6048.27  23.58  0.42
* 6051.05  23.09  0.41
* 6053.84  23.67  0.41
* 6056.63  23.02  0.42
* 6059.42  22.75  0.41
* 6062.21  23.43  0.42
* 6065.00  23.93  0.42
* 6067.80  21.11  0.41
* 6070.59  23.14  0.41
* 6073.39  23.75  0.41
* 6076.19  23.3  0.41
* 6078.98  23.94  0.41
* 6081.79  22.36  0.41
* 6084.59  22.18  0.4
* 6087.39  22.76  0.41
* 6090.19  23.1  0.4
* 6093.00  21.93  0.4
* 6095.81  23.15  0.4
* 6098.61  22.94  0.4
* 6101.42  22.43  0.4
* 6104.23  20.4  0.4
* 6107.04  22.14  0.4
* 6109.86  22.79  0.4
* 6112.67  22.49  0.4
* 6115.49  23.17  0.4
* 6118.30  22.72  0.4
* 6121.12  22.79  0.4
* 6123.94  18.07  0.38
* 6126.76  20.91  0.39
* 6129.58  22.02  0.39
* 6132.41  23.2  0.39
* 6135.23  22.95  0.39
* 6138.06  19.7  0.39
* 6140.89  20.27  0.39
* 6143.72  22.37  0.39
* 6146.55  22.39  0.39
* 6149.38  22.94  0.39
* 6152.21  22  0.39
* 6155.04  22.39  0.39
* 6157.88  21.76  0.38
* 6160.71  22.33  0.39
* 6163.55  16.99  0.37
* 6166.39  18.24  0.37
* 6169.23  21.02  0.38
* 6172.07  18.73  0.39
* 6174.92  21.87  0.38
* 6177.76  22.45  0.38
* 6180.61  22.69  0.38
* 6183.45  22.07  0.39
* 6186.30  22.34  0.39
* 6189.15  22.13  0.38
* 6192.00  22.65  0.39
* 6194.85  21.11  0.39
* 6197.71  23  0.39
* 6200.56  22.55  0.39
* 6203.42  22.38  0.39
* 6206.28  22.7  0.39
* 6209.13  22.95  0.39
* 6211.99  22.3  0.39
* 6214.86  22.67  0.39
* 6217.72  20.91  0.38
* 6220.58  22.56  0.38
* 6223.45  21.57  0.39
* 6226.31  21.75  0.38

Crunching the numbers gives 0.072 mag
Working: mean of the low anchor 21.6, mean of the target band 20.9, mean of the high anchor 22.8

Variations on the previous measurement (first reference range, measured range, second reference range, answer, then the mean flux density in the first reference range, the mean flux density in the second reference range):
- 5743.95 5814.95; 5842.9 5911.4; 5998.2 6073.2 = 0.08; 23.1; 22.9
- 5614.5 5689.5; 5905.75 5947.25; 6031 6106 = -0.02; 22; 22.9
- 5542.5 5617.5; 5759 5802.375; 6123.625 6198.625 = -0.08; 21.4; 21.5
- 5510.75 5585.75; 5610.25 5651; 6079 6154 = -0.02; 21.6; 22.1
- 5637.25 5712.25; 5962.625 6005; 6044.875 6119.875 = -0.02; 22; 22.8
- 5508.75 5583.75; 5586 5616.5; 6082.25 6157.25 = 0.04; 21.6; 22.1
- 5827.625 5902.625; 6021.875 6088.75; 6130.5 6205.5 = -0.07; 21.4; 21.6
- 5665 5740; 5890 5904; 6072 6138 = 0.40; 22.2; 22.4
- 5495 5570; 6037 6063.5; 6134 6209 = -0.08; 21.6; 21.6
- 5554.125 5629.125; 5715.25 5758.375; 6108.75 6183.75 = -0.08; 21.2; 21.5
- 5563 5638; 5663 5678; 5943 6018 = -0.02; 21.3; 22.9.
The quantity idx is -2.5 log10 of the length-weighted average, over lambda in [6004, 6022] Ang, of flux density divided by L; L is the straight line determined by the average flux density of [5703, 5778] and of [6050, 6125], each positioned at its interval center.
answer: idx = 0.00 mag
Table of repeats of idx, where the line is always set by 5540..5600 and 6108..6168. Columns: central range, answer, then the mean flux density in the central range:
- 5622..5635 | -0.045 mag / 22.3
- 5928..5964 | -0.065 mag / 22.8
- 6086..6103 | -0.057 mag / 22.7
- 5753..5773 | -0.082 mag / 23.1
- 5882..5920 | 0.068 mag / 20.2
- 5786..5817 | -0.076 mag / 23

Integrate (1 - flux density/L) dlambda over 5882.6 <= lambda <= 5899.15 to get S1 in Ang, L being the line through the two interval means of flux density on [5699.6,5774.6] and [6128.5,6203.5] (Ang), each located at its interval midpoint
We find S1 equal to 3.7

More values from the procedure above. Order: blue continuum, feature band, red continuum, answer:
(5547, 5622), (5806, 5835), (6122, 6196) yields -2.4 Ang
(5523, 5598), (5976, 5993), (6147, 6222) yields -0.8 Ang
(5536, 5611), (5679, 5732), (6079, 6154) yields -1.3 Ang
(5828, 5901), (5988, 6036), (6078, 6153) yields -1.9 Ang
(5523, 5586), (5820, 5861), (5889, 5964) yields -2.5 Ang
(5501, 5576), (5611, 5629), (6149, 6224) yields -0.1 Ang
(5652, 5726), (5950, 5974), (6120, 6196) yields -1.5 Ang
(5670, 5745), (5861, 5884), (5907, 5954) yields -0.1 Ang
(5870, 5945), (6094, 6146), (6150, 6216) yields -0.5 Ang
